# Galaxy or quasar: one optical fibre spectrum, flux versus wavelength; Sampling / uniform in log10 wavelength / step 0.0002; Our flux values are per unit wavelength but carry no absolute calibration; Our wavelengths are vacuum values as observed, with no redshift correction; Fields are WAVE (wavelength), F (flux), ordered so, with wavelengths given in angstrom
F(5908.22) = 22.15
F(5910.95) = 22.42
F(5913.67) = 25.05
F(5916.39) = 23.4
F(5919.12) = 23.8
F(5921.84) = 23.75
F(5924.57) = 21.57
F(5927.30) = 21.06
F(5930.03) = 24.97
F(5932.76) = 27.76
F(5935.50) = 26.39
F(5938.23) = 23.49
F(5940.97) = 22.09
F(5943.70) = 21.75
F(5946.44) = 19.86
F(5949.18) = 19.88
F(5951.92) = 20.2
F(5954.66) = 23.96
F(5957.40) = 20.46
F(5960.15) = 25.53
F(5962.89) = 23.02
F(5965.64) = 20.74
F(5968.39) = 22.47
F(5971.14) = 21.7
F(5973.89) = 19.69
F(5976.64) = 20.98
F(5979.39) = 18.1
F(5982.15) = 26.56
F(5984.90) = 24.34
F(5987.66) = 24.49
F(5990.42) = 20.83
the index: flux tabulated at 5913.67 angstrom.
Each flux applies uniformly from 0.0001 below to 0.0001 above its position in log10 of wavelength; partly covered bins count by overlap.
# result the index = 25.05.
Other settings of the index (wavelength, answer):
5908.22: 22.15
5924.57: 21.57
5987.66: 24.49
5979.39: 18.1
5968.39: 22.47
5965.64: 20.74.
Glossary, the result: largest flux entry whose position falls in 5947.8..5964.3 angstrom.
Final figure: 25.53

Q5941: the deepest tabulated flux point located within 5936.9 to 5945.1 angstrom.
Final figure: 21.75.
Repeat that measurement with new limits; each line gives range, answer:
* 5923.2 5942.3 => 21.06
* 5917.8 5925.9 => 21.57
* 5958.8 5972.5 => 20.74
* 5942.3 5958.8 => 19.86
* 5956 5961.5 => 20.46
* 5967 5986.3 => 18.1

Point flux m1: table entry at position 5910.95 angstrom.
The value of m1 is 22.42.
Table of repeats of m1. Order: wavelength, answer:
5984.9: 24.34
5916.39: 23.4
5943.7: 21.75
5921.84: 23.75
